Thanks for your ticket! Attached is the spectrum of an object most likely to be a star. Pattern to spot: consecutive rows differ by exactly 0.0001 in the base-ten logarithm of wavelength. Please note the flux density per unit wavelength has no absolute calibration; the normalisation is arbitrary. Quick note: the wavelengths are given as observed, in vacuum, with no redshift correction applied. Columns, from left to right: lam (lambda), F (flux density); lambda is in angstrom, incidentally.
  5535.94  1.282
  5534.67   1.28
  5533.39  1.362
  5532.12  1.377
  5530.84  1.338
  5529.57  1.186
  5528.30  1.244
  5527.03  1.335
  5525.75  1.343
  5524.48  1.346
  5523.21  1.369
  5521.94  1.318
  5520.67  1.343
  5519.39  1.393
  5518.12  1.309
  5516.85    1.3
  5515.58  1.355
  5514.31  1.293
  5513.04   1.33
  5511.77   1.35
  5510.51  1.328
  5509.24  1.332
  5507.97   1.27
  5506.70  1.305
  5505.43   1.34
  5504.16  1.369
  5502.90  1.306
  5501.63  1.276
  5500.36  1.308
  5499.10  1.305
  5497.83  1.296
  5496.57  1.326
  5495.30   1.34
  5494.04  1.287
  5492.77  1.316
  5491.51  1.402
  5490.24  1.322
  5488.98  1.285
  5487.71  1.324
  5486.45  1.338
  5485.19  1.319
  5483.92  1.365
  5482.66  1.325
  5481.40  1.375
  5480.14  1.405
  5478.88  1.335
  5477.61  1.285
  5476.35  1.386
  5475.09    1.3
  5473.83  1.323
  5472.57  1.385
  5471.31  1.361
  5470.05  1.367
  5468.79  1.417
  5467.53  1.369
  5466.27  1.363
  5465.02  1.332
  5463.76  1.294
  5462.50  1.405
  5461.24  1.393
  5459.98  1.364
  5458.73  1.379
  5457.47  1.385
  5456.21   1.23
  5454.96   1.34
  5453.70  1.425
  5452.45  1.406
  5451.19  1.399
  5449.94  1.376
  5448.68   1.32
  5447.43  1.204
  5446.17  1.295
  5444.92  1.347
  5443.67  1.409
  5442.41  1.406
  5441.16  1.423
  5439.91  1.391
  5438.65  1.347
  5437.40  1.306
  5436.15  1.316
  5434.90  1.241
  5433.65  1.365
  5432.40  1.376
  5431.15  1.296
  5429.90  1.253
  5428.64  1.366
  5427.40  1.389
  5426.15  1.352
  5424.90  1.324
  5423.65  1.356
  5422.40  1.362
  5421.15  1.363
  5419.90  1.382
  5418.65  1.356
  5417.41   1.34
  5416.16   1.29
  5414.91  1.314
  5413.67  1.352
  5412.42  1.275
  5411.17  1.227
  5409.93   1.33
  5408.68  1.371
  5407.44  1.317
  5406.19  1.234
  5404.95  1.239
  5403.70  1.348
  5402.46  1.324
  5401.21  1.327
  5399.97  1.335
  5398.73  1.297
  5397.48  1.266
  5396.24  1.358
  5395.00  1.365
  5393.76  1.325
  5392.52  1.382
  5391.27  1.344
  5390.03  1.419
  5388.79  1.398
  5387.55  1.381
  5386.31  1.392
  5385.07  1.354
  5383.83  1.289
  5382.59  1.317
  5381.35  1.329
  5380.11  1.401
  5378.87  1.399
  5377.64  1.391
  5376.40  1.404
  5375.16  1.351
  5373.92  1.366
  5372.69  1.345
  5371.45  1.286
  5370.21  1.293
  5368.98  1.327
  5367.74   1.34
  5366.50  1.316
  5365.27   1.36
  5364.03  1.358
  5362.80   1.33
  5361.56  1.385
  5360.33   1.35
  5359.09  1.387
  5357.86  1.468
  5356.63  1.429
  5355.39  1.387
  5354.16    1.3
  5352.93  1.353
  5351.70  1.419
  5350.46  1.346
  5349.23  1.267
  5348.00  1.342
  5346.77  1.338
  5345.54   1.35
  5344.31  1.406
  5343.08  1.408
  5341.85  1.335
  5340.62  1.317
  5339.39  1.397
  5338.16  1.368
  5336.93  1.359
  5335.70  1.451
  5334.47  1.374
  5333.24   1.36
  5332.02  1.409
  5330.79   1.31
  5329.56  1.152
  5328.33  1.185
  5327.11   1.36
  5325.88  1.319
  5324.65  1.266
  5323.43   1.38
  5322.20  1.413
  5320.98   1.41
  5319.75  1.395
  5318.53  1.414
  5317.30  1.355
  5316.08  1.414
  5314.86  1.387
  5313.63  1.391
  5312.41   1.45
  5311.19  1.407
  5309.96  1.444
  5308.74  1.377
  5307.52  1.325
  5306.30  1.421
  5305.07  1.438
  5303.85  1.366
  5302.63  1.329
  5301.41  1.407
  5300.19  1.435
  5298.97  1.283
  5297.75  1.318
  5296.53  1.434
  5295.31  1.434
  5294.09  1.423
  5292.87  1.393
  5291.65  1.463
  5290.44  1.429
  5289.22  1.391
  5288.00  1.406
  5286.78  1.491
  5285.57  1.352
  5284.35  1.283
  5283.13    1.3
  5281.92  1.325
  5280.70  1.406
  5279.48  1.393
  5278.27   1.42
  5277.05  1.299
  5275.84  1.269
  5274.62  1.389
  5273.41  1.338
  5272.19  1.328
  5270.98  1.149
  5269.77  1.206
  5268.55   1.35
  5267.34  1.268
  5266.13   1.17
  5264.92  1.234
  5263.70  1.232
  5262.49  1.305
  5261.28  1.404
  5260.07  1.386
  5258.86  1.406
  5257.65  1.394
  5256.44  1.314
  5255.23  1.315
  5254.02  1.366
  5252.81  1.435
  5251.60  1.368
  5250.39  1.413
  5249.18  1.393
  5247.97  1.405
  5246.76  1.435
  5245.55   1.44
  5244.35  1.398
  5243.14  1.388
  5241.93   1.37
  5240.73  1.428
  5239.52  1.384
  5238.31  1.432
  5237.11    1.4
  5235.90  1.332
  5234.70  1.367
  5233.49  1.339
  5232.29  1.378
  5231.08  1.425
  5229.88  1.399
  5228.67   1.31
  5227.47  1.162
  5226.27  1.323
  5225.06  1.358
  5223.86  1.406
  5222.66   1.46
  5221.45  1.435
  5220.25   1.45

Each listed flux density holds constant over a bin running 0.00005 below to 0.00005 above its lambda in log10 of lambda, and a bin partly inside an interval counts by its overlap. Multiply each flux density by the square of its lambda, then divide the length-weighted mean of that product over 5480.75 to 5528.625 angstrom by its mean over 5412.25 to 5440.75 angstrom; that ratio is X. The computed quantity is 1.02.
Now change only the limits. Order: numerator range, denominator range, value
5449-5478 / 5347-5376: 1.04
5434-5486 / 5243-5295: 1.07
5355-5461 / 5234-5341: 1.03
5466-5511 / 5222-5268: 1.07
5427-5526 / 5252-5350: 1.05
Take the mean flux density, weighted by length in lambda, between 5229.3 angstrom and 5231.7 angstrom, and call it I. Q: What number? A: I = 1.41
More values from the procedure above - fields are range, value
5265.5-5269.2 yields 1.26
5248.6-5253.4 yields 1.4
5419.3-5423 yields 1.37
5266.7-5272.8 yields 1.26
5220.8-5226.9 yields 1.39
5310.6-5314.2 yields 1.42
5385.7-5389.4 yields 1.39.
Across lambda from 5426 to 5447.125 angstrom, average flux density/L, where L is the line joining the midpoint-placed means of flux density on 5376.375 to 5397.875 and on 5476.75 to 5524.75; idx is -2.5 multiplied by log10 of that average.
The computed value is 0.00 mag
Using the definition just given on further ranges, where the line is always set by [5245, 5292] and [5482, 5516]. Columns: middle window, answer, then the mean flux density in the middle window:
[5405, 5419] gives 0.022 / 1.31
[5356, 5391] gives -0.020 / 1.36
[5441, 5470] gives -0.025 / 1.36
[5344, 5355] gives -0.005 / 1.35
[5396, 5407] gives 0.028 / 1.3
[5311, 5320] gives -0.046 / 1.4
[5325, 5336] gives 0.019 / 1.32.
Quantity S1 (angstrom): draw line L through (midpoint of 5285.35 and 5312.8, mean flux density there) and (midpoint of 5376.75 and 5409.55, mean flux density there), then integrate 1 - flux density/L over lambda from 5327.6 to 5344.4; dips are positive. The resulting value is 0.4 angstrom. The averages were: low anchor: 1.4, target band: 1.34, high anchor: 1.34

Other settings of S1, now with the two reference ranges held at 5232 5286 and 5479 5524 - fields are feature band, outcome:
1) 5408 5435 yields 0.1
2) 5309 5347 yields -0.6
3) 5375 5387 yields -0.2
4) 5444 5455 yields -0.1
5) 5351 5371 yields -0.3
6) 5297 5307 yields -0.2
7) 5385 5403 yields -0.2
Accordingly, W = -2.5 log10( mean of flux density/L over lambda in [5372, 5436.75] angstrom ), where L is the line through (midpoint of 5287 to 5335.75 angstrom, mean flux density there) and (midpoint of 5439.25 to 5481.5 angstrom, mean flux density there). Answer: 0.022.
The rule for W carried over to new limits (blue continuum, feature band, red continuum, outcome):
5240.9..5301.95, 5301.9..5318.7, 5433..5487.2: -0.03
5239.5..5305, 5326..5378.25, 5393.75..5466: 0.00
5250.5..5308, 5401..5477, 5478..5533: -0.01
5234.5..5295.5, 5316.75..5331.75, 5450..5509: 0.02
